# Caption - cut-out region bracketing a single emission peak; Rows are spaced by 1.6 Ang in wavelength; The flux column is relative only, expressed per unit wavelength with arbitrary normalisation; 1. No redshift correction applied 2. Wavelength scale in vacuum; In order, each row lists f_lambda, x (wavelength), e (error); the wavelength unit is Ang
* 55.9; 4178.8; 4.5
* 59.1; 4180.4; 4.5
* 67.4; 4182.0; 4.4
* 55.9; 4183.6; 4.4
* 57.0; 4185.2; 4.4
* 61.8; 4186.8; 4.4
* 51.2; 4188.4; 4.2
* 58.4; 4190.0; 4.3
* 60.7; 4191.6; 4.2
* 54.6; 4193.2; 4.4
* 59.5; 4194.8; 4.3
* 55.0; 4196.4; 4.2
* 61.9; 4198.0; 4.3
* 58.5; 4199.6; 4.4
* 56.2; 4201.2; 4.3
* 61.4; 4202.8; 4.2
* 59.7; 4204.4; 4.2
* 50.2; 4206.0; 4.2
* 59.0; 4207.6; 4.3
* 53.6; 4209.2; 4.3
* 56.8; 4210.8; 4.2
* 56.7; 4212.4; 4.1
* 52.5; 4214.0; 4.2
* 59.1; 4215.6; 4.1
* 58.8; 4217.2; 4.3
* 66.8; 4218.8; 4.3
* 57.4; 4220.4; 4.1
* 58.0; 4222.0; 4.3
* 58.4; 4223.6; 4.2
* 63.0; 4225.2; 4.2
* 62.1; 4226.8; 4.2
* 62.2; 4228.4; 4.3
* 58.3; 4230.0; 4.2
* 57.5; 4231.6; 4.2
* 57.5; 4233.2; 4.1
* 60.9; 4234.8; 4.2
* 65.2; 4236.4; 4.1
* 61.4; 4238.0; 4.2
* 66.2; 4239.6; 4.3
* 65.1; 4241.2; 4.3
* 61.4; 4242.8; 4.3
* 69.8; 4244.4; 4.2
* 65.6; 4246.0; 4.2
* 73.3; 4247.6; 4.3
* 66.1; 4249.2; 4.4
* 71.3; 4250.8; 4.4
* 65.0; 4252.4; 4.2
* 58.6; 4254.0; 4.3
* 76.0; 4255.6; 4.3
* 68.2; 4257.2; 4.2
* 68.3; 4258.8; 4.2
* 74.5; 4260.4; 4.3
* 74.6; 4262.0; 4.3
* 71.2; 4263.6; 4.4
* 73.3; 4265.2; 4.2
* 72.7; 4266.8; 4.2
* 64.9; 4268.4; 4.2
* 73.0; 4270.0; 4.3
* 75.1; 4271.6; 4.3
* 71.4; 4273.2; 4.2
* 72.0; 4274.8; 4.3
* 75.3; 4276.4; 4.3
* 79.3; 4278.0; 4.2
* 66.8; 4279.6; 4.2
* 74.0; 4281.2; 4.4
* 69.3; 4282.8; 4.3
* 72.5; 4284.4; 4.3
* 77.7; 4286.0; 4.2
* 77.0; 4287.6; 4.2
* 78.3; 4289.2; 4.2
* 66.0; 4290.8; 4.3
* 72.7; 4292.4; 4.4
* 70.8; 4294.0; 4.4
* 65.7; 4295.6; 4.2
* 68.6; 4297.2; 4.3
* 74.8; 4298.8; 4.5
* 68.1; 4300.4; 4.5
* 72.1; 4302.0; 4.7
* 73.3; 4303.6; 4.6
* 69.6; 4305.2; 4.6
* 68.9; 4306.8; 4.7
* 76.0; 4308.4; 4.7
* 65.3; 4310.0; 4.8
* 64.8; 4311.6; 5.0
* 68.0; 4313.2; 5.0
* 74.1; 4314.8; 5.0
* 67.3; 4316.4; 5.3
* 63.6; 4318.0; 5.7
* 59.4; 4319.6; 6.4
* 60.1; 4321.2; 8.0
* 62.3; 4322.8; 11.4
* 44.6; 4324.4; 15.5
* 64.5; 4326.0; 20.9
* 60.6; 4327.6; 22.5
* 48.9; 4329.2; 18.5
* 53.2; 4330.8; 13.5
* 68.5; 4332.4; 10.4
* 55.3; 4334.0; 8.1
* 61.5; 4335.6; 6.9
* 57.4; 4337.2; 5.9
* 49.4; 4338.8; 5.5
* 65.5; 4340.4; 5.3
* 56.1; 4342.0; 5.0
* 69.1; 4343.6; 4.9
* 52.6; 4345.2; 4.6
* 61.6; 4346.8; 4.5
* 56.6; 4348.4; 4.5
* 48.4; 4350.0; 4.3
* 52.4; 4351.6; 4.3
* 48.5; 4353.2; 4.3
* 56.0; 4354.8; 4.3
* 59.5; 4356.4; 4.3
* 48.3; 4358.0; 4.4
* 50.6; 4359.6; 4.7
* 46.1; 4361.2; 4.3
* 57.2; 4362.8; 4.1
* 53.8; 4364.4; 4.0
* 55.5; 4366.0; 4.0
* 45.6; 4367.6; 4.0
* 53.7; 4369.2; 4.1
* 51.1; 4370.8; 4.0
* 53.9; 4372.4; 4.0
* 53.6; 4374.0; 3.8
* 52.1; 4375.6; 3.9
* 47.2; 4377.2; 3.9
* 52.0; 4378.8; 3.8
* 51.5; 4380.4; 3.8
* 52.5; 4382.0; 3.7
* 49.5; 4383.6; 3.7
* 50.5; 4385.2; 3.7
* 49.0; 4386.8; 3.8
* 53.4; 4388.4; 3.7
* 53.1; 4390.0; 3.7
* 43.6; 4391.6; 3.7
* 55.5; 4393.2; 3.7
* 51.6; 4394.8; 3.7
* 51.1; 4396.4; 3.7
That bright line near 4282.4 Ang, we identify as C III] 1909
